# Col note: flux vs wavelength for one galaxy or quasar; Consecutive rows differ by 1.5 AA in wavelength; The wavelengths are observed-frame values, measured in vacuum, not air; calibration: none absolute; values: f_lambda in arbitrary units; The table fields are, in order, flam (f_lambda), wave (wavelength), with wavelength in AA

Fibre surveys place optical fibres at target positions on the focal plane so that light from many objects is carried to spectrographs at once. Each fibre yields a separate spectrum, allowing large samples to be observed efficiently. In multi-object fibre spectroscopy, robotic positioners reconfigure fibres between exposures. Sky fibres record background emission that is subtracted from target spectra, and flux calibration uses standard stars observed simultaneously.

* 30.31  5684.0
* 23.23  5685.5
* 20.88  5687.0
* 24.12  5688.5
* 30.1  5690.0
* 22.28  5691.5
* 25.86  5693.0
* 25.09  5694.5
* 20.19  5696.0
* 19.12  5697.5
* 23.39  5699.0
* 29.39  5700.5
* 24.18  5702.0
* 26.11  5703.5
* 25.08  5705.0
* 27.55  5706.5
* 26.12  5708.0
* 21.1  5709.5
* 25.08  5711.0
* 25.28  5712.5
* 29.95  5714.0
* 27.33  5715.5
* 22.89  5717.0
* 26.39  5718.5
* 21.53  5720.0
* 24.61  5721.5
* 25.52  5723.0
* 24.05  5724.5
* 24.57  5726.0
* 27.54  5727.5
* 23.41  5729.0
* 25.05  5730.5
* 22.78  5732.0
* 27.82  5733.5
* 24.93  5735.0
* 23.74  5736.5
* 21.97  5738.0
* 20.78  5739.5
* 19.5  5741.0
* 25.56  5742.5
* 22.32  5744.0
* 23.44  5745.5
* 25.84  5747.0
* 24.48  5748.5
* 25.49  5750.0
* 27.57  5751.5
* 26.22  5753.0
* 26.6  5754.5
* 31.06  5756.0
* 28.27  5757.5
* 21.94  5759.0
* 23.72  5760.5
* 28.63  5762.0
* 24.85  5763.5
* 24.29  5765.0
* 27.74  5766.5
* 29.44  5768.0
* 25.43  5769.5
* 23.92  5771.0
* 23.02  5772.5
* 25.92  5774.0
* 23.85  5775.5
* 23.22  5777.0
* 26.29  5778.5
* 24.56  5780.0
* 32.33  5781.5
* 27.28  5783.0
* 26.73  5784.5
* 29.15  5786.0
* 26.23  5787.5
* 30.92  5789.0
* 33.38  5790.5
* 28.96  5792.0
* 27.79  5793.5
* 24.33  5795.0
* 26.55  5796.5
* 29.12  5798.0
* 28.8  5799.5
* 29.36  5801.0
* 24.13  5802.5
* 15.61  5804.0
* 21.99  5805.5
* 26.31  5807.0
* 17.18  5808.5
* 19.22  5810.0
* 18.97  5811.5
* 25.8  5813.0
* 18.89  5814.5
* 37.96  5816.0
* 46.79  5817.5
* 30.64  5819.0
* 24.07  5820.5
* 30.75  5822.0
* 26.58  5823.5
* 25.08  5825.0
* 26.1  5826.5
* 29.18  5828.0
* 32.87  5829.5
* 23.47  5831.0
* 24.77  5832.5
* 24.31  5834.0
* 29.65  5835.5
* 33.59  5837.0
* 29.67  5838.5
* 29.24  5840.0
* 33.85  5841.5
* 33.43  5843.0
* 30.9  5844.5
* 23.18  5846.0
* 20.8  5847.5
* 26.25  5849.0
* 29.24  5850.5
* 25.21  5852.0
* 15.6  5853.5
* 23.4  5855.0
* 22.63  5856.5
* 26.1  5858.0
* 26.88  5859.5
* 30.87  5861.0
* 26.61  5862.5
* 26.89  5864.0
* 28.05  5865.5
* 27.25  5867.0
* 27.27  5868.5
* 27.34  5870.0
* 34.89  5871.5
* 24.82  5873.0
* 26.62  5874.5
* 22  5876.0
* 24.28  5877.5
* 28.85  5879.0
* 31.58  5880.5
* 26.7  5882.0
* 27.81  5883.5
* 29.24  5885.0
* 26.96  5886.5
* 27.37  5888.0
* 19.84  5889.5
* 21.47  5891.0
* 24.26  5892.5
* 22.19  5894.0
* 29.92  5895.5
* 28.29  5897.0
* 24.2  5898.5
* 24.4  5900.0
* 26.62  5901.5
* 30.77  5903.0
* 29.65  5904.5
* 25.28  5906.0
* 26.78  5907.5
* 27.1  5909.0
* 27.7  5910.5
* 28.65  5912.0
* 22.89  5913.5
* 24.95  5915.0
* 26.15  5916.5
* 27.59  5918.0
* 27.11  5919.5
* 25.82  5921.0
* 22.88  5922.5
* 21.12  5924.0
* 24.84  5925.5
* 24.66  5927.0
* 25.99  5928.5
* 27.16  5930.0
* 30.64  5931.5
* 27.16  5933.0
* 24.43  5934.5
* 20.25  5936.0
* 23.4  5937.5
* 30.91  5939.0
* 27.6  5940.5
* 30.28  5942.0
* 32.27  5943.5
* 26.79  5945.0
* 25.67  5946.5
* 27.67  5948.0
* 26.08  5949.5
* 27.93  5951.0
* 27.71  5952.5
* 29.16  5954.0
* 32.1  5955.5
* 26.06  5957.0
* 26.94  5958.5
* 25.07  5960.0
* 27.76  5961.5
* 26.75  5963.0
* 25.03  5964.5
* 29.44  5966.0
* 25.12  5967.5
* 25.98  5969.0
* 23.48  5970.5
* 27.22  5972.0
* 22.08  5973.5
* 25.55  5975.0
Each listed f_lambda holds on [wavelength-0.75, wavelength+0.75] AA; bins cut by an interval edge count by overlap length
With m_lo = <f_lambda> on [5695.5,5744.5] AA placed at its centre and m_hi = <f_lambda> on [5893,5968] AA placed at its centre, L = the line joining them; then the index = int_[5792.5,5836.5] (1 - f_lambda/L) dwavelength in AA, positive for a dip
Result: -1.8 AA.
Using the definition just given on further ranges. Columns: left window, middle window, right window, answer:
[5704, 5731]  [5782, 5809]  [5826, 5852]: 0.6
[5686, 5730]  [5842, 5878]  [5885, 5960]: -0.5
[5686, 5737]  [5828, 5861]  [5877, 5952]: -1.5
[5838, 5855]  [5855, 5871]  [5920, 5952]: -0.1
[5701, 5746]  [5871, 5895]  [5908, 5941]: -0.5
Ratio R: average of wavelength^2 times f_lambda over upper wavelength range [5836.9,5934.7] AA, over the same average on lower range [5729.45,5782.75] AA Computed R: 1.1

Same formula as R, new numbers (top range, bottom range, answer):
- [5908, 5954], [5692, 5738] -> 1.15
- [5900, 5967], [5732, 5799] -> 1.09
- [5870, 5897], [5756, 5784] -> 1.06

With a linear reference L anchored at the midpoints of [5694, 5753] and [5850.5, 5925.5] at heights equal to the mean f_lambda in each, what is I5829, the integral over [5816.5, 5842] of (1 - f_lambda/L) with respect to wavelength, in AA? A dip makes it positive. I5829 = -3.9 AA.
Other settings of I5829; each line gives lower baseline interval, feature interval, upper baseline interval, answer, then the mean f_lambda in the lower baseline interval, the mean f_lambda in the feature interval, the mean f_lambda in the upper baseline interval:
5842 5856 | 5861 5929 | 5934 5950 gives -0.7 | 25.4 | 26.4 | 26.9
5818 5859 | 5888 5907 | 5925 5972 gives 1.0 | 27.2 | 25.7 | 26.9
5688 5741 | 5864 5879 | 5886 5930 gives -0.9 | 24.6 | 27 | 25.7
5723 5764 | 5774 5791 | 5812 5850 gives -0.6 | 24.9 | 27.5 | 28.7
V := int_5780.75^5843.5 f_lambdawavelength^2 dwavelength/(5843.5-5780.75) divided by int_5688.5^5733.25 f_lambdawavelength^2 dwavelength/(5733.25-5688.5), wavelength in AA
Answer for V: 1.1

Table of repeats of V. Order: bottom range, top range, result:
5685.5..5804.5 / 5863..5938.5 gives 1.09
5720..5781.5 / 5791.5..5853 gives 1.11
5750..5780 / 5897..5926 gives 1.06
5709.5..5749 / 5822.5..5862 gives 1.15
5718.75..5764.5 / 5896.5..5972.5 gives 1.15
